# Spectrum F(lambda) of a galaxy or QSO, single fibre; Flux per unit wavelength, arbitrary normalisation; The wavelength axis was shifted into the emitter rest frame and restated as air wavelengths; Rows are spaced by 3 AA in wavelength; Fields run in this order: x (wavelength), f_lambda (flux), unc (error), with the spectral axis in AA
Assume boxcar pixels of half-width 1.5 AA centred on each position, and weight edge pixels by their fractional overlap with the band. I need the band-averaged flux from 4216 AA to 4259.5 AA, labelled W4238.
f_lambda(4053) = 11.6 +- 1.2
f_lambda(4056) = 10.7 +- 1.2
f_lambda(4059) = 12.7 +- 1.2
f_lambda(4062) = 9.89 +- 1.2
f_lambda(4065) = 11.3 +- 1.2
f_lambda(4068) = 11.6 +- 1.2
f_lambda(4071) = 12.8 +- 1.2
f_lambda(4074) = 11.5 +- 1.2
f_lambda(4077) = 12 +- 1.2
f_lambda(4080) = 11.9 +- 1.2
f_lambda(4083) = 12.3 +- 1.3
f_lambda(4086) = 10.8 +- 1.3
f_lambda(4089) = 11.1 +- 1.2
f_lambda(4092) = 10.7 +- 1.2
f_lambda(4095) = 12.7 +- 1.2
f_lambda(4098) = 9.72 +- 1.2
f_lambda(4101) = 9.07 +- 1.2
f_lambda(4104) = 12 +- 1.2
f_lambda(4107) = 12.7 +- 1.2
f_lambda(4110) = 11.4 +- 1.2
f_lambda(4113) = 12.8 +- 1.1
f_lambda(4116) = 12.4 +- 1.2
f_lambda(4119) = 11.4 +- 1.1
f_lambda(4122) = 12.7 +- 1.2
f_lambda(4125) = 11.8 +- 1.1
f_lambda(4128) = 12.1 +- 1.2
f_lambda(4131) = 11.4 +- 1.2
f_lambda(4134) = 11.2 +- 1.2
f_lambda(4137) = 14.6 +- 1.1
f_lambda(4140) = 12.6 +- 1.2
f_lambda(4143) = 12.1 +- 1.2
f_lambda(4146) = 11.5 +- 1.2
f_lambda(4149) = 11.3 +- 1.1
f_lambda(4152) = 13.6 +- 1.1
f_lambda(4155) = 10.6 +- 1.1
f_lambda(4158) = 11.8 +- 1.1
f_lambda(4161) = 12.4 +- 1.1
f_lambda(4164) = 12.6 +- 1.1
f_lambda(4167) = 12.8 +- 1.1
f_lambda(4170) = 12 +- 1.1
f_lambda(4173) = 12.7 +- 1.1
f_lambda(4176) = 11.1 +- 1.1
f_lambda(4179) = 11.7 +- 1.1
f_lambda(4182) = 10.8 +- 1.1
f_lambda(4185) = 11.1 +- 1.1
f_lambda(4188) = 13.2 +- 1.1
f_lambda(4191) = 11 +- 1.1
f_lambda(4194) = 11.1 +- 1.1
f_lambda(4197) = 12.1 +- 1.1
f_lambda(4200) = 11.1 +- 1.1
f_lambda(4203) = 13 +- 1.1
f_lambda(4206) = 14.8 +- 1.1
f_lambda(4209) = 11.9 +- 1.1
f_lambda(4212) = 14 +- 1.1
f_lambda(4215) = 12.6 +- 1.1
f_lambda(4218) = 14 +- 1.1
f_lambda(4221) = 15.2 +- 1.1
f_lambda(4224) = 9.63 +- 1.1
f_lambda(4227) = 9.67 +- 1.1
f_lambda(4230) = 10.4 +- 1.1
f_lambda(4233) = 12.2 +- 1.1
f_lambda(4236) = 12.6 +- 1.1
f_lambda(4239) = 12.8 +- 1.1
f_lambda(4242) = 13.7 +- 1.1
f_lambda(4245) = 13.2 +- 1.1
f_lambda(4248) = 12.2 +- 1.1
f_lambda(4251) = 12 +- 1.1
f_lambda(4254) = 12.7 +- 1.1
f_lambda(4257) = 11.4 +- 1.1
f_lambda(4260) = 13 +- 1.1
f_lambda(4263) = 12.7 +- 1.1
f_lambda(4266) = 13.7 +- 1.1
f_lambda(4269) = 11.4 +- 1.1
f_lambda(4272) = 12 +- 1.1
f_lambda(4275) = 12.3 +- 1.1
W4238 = 12.3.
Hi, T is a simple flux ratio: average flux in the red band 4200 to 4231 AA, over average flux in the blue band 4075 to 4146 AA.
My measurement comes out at 1.06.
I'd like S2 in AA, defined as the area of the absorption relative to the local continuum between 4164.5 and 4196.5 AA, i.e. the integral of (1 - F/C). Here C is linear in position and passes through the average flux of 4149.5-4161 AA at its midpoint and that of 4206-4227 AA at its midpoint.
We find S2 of 1.4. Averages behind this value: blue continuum 12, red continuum 12.8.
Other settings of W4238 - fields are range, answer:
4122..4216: 12.2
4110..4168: 12.2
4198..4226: 12.8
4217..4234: 11.8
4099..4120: 11.6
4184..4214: 12.4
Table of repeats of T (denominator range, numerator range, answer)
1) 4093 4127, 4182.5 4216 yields 1.05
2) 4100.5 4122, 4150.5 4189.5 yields 1.01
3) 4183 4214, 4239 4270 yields 1.03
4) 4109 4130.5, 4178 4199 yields 0.96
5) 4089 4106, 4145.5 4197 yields 1.09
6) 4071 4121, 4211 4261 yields 1.07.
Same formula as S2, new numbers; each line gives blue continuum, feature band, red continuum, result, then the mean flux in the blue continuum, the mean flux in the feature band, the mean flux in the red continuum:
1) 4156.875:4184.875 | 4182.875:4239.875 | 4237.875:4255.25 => 0.80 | 11.9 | 12.2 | 12.8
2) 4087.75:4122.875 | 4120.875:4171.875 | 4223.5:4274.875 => -2.06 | 11.5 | 12.2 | 12.1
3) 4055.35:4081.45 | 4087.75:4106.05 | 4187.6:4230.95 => 1.28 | 11.6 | 10.9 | 12.2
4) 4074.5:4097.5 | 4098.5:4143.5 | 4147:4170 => -0.49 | 11.6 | 12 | 12.1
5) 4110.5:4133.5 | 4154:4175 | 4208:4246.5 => 0.10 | 12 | 12.1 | 12.5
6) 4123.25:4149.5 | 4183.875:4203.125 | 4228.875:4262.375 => 0.84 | 12.1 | 11.7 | 12.4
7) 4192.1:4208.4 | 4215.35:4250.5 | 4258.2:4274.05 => 0.33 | 12.4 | 12.3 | 12.5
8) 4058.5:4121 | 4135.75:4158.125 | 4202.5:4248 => -0.49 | 11.6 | 12.3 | 12.6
